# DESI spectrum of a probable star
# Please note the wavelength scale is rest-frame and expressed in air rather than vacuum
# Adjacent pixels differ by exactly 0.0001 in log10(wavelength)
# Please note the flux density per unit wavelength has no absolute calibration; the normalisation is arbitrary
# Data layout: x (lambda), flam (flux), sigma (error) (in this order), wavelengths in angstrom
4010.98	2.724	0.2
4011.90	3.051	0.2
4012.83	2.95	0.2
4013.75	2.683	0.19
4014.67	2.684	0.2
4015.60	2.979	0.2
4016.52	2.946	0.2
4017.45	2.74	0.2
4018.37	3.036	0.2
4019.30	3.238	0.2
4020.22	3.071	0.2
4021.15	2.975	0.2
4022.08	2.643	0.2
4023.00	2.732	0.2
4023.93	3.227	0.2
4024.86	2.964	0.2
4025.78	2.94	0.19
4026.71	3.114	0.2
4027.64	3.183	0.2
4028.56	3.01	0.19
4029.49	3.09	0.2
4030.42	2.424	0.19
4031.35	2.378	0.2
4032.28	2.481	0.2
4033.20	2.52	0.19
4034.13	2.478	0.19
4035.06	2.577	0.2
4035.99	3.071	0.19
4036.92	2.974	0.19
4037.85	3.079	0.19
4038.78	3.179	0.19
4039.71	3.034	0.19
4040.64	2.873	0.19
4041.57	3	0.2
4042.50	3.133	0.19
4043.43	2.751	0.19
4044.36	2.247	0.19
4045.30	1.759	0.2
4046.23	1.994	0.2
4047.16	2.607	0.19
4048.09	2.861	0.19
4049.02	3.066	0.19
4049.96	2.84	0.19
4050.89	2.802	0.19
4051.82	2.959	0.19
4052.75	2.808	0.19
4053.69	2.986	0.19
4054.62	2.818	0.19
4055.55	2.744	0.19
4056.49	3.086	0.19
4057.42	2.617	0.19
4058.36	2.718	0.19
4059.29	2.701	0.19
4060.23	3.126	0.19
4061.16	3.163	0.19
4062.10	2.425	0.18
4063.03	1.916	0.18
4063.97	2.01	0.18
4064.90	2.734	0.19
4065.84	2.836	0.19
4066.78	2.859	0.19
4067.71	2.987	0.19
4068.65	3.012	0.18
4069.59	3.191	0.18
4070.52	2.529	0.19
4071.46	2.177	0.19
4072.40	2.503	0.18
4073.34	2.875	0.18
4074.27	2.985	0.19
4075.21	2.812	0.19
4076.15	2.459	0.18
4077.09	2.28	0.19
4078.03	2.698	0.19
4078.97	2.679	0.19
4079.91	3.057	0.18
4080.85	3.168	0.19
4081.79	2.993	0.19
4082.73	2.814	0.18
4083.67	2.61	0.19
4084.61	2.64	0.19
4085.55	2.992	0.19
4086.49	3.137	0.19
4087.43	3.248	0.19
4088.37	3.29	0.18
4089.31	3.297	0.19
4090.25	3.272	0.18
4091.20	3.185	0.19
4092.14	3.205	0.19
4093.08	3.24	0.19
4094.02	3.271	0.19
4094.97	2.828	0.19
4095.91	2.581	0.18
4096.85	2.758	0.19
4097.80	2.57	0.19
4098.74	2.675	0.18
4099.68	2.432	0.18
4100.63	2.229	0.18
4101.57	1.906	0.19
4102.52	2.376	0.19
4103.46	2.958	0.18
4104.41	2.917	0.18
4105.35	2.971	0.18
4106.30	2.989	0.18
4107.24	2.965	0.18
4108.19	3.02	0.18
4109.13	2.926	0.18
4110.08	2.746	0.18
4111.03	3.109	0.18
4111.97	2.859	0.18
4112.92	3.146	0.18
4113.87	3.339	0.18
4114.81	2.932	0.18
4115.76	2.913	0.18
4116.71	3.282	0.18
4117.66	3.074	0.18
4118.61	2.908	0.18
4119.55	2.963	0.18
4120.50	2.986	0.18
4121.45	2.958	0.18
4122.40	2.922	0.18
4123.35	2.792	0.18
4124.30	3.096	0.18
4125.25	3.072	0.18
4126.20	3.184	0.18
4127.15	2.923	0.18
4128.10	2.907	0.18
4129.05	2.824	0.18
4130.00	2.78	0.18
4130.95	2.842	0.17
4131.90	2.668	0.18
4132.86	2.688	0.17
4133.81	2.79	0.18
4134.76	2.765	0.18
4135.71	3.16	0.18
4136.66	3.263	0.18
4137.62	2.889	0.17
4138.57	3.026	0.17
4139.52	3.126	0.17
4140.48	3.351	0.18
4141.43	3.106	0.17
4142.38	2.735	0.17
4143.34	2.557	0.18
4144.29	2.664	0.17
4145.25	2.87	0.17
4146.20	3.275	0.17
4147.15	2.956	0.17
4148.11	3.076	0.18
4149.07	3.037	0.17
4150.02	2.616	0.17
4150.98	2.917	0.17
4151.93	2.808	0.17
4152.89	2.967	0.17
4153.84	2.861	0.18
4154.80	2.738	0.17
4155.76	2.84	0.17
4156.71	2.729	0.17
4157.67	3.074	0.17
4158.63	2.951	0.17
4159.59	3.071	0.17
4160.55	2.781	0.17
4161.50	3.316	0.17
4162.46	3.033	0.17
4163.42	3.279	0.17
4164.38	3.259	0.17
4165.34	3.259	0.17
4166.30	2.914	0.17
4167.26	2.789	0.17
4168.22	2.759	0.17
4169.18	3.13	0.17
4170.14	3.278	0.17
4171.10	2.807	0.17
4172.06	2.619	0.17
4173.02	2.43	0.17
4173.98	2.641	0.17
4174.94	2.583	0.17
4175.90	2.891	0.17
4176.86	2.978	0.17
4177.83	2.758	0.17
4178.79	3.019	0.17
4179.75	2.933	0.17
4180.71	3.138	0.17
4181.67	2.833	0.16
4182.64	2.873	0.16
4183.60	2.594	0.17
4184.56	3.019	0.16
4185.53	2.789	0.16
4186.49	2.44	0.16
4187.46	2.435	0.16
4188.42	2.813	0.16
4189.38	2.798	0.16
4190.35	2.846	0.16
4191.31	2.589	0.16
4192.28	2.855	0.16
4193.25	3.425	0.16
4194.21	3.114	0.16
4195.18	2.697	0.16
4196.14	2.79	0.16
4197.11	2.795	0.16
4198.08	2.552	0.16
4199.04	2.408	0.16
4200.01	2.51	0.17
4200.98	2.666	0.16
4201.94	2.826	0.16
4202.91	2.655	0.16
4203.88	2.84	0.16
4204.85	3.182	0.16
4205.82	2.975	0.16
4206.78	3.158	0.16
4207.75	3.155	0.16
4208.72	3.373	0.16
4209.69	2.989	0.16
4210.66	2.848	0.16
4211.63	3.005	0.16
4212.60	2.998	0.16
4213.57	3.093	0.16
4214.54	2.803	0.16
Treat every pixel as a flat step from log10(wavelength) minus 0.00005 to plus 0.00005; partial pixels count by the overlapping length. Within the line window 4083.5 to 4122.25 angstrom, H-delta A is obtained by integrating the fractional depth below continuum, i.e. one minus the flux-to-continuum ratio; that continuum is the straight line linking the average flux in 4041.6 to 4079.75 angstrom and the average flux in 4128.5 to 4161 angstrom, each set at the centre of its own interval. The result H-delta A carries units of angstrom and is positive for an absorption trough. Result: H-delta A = -1.6 angstrom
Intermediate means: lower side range 2.7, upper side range 2.91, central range 2.92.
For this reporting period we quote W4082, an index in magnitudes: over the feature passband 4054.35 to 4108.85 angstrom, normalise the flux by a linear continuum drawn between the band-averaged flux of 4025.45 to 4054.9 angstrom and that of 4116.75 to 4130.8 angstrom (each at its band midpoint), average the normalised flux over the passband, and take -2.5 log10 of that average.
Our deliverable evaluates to 0.03 mag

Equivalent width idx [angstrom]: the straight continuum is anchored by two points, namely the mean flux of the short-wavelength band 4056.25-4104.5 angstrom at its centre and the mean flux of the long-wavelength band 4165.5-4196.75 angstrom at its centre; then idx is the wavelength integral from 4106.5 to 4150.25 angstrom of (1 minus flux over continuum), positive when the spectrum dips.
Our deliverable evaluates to -2.35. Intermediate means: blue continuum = 2.79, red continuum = 2.83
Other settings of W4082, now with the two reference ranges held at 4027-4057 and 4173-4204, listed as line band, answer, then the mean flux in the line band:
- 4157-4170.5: -0.10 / 3.06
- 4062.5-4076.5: 0.05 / 2.66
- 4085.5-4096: -0.14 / 3.15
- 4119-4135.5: -0.05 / 2.9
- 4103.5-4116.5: -0.08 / 2.99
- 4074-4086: 0.00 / 2.78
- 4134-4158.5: -0.06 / 2.93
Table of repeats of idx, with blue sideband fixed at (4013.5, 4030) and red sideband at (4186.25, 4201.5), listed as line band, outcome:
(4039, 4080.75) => 2.64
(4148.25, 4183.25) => -1.76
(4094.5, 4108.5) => 0.90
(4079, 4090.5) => -0.58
